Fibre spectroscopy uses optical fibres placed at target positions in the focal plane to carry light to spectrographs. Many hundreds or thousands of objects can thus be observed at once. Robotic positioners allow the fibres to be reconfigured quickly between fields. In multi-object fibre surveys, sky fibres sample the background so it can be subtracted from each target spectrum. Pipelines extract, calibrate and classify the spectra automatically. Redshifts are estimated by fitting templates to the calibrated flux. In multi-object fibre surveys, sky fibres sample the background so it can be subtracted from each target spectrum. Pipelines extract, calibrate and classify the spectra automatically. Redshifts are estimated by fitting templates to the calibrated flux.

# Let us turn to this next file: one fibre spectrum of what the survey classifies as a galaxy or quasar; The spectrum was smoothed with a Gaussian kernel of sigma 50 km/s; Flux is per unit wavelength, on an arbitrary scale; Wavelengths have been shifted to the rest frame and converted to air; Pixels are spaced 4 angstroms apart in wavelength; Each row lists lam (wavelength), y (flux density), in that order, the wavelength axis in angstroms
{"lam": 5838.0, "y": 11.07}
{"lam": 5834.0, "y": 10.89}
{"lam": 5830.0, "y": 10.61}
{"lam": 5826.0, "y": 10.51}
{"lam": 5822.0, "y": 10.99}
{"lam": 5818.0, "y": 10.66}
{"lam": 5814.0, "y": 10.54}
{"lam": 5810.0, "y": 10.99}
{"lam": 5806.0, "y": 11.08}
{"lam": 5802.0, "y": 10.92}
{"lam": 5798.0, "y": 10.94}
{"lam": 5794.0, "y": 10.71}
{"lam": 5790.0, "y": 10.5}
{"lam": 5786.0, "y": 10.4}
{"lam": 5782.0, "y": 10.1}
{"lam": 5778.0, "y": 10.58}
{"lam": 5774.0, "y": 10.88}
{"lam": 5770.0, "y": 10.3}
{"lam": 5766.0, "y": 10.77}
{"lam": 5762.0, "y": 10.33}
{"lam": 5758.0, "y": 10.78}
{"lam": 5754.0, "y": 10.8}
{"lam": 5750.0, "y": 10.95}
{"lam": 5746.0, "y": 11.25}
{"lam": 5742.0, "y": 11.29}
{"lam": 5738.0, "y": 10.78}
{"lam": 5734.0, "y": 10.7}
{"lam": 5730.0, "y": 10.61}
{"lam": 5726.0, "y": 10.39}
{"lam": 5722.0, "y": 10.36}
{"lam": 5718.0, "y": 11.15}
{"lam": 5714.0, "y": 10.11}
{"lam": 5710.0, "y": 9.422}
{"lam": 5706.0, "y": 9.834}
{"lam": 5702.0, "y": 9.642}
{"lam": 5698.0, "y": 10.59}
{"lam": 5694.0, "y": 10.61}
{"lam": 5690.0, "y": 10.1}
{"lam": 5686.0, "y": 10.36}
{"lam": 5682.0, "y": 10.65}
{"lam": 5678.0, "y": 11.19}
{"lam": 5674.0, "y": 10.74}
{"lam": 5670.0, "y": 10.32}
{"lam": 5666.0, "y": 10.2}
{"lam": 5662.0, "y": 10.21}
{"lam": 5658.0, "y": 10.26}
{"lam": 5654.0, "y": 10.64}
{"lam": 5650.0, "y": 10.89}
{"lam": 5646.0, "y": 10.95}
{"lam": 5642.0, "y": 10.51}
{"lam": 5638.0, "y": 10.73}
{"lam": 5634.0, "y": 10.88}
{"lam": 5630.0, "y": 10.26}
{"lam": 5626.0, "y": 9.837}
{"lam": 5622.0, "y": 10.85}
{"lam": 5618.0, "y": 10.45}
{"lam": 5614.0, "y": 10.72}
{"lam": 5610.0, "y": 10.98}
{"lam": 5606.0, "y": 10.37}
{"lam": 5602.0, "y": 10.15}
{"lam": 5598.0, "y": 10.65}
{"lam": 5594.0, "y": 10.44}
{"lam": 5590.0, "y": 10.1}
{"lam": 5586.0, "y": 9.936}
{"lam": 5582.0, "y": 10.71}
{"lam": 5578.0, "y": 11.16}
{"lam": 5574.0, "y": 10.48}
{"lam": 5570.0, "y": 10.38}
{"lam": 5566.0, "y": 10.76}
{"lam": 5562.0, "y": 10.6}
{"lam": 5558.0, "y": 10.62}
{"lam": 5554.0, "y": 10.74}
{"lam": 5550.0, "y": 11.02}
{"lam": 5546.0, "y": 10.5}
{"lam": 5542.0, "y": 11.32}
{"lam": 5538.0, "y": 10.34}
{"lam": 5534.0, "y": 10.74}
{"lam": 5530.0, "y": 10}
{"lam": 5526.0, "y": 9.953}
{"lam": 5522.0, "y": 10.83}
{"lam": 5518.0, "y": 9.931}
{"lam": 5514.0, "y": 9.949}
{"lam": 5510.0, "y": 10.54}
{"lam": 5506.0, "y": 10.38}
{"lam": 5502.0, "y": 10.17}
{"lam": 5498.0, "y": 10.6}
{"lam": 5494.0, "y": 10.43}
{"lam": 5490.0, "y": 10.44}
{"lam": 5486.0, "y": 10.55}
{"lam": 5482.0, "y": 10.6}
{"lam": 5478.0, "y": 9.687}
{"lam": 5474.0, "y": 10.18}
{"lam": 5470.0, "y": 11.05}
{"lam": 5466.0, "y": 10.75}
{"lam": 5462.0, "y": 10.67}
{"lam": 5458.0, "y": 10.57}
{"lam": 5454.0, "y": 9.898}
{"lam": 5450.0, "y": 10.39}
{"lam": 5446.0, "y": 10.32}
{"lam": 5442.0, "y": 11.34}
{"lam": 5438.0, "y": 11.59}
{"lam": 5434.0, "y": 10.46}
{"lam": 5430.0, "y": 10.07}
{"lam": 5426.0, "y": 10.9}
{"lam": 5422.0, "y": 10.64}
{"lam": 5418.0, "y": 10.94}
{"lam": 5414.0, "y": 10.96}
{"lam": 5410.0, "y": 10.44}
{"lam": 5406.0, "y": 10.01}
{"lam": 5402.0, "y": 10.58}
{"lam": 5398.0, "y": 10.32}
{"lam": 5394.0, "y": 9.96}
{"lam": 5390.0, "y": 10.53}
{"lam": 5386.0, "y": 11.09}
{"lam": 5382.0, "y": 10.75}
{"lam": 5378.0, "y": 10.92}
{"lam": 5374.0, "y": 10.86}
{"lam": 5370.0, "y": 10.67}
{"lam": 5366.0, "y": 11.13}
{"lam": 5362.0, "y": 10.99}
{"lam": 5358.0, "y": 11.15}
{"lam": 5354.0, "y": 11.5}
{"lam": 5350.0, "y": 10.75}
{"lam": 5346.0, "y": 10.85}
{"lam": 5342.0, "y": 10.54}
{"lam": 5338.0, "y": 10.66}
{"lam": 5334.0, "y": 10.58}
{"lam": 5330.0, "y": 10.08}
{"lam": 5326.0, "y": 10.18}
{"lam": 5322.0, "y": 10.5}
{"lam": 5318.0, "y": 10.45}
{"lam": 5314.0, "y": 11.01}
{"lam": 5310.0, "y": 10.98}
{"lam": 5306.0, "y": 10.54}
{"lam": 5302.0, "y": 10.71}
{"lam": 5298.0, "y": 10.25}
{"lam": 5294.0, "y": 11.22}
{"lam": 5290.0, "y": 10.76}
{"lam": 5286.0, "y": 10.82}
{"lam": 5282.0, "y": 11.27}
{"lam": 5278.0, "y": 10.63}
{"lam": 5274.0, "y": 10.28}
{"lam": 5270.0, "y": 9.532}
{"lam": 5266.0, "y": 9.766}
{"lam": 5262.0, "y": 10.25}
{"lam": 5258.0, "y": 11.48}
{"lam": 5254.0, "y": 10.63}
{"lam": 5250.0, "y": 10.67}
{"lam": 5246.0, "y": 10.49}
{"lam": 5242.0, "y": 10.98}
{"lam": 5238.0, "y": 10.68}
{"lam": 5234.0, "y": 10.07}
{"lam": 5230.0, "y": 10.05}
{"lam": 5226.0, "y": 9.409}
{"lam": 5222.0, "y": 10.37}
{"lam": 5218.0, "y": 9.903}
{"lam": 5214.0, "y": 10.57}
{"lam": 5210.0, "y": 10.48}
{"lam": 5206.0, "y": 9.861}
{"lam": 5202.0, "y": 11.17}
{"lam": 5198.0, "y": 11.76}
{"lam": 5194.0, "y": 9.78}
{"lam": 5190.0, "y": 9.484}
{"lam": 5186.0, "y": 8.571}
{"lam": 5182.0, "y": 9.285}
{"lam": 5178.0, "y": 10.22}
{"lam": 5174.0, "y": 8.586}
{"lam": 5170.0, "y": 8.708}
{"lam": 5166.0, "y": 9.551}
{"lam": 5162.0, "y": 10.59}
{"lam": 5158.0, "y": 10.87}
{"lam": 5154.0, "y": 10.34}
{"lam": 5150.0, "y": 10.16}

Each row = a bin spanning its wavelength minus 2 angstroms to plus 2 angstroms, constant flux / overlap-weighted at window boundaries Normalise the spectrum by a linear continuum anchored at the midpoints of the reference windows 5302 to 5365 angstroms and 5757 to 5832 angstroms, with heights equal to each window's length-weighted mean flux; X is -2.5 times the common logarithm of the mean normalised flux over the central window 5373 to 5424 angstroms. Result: 0.01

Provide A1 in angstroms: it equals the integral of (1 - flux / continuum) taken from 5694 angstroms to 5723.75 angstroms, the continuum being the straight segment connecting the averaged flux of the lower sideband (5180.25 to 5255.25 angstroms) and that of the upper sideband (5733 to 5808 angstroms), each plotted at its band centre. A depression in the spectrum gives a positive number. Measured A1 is 1.4 angstroms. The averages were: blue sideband 10.2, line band 10.2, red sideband 10.7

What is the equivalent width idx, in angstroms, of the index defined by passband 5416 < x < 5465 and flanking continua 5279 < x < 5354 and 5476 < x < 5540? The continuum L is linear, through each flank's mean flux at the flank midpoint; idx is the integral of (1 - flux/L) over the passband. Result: -0.93 angstroms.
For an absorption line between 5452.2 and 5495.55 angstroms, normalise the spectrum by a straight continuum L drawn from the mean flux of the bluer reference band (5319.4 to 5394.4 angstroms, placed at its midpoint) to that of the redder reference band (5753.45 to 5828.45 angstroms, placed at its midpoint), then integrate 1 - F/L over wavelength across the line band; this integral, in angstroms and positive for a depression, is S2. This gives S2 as 1.1 angstroms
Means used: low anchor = 10.7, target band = 10.4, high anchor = 10.7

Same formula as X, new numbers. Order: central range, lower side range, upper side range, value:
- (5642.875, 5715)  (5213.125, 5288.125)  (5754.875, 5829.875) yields 0.024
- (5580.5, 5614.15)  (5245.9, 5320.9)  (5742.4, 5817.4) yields 0.026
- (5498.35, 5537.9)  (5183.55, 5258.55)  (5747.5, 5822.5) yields 0.023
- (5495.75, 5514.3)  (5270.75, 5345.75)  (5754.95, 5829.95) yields 0.029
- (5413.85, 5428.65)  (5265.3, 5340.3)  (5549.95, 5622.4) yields -0.026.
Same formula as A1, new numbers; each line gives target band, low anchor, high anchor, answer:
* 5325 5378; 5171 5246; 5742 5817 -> -2.9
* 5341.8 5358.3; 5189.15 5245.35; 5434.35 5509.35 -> -0.9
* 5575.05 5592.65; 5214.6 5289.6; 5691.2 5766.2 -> 0.0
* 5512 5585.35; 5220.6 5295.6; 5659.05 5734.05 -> -1.0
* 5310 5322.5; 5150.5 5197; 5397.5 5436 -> -0.7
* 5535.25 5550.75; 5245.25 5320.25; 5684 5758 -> -0.3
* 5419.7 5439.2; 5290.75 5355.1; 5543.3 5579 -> 0.0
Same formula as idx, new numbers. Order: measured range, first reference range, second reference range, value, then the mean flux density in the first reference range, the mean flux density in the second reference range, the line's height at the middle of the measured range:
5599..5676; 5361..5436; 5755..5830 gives 0.94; 10.6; 10.7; 10.7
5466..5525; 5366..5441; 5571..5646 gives 1.21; 10.7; 10.5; 10.6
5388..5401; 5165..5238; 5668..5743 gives -0.23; 9.91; 10.5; 10.1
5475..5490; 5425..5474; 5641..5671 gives 0.46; 10.6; 10.5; 10.6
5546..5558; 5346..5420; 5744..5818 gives -0.04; 10.8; 10.7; 10.7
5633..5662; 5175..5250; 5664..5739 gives -0.78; 10.2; 10.4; 10.4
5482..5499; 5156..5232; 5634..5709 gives -0.39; 9.96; 10.5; 10.3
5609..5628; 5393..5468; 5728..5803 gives 0.19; 10.6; 10.7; 10.7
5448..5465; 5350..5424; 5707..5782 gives 0.50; 10.7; 10.6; 10.7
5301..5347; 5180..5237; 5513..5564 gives -1.62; 10.1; 10.5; 10.2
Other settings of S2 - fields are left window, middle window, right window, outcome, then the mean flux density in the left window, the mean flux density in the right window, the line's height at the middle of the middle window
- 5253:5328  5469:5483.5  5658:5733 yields 0.2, 10.6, 10.4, 10.5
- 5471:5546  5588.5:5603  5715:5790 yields 0.2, 10.4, 10.7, 10.5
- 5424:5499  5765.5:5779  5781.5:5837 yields 0.1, 10.6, 10.7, 10.7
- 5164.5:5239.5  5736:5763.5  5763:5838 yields -0.7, 9.92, 10.7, 10.6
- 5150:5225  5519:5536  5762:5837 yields 0.0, 10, 10.7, 10.4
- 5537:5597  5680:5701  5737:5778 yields 0.6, 10.6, 10.8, 10.7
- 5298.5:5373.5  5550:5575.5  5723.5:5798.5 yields 0.2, 10.7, 10.7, 10.7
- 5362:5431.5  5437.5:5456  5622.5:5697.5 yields 0.0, 10.6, 10.5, 10.6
